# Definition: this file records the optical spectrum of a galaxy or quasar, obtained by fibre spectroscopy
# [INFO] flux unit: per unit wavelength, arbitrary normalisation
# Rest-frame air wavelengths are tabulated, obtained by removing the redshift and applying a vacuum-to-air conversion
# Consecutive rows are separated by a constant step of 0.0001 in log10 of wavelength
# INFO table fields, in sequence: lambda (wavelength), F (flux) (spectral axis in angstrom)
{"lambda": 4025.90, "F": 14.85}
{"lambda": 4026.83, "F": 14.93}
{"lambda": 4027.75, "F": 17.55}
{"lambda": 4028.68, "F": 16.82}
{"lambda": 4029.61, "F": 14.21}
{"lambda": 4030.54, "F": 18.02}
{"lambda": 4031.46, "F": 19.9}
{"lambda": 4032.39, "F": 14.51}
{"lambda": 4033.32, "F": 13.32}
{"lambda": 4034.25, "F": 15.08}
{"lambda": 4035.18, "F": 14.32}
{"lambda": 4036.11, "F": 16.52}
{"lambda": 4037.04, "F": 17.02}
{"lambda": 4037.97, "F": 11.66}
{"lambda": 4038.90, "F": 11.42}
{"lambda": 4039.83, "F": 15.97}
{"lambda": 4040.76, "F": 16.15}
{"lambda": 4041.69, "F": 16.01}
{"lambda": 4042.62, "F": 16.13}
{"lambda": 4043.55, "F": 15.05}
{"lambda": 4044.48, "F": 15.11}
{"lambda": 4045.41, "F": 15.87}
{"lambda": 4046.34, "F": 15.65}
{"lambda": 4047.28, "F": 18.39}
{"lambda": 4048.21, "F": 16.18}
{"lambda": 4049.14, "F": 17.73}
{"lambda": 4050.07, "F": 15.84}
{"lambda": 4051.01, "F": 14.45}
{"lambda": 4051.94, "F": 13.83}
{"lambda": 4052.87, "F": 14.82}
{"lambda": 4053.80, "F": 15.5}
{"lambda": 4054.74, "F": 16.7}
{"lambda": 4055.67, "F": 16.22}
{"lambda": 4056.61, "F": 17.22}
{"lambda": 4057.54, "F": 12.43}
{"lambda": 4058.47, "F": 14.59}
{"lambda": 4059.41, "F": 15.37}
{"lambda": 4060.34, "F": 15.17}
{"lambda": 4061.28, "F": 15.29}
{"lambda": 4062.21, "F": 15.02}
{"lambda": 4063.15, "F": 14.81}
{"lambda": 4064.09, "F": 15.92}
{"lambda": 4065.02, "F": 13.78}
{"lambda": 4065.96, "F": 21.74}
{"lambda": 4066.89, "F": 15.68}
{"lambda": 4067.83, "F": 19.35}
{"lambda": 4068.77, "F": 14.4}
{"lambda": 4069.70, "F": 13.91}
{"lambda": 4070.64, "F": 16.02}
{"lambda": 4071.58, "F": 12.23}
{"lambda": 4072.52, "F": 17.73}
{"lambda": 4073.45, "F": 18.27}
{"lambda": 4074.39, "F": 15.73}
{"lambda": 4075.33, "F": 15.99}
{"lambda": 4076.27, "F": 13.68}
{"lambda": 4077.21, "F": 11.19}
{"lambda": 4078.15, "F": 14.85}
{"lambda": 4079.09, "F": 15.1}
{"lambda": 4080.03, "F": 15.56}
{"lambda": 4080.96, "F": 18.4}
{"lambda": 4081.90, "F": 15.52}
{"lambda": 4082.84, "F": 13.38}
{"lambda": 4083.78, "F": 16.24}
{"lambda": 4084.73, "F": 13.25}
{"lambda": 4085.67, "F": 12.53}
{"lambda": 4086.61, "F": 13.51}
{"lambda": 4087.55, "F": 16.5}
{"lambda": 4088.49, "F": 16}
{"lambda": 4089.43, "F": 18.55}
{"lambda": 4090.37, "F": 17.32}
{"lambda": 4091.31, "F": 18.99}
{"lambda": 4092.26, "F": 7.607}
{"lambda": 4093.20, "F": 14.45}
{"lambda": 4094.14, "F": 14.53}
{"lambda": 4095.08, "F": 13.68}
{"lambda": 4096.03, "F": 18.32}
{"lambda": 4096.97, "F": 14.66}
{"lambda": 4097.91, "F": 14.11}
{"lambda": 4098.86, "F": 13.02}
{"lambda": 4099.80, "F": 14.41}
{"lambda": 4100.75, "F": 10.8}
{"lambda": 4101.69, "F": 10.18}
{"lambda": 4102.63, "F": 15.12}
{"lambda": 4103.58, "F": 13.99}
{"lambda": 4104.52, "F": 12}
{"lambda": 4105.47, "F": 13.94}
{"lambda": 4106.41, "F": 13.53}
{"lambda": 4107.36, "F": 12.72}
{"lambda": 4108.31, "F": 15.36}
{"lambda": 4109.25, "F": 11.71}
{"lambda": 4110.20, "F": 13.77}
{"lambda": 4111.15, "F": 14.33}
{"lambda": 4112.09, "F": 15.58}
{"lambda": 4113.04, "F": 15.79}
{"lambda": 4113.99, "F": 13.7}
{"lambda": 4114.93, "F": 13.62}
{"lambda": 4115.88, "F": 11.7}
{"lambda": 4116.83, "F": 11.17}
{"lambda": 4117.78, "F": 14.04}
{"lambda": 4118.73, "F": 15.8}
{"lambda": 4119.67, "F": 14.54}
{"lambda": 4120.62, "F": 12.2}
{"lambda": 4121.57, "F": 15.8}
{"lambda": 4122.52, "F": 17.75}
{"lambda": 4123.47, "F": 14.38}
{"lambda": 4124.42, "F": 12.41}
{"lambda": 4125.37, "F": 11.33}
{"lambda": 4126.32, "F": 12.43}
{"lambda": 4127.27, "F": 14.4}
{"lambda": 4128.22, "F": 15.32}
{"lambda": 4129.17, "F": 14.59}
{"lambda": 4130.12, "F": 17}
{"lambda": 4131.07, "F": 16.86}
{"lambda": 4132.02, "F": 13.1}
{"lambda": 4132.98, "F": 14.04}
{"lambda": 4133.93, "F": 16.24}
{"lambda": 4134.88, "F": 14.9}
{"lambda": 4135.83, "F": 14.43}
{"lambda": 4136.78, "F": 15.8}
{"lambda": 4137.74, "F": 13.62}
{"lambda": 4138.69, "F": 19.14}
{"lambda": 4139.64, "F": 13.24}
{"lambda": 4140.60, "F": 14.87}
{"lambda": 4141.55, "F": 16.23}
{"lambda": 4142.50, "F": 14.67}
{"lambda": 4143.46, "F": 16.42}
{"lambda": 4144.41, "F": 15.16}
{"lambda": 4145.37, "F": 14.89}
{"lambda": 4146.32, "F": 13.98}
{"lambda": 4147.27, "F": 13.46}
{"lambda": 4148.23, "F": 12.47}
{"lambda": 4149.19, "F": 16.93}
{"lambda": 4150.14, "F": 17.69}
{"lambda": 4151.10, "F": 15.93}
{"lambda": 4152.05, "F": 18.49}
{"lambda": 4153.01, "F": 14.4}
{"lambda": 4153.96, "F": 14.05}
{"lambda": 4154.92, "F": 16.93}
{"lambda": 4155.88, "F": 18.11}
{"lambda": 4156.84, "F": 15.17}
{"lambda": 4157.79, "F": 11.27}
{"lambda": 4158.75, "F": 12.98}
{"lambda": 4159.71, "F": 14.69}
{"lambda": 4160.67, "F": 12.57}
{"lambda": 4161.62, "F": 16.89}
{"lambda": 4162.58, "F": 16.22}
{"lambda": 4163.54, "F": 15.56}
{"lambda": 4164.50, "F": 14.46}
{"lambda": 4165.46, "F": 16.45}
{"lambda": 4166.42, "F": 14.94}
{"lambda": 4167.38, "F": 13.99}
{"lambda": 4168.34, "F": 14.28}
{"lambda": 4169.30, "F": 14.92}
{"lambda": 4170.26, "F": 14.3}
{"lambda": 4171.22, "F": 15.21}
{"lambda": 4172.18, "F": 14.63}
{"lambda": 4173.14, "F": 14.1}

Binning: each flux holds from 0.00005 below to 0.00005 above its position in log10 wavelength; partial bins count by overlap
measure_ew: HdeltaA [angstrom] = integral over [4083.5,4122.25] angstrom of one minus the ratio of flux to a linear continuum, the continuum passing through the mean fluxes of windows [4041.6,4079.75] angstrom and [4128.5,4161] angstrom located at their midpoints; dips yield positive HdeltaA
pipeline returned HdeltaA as 3.1 angstrom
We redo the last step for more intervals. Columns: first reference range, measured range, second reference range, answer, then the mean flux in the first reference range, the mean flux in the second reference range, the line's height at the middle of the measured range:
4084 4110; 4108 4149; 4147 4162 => 0.5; 14.1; 15.1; 14.7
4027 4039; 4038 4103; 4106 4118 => -2.5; 15.5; 13.6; 14.6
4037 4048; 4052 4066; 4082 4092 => 0.0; 15.3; 15.4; 15.4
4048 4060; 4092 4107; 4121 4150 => 1.6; 15.4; 14.9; 15.1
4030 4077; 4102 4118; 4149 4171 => 1.9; 15.6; 15.2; 15.4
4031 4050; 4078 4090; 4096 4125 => -0.7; 15.6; 13.8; 14.5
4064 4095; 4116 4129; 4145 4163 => 1.1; 15.4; 15.1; 15.2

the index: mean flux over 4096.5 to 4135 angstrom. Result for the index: 14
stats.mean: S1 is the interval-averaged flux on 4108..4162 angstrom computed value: 14.7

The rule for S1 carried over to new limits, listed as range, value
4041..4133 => 14.8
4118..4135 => 14.6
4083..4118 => 14.1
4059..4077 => 15.7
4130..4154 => 15.3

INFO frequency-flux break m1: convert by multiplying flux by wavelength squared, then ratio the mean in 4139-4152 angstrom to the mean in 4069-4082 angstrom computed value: 1.03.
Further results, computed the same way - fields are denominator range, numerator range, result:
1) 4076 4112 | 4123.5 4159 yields 1.07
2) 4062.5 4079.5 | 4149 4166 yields 1.04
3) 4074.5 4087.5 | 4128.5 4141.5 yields 1.07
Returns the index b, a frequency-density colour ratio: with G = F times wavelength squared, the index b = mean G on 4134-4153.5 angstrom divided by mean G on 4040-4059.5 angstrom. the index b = 1.03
